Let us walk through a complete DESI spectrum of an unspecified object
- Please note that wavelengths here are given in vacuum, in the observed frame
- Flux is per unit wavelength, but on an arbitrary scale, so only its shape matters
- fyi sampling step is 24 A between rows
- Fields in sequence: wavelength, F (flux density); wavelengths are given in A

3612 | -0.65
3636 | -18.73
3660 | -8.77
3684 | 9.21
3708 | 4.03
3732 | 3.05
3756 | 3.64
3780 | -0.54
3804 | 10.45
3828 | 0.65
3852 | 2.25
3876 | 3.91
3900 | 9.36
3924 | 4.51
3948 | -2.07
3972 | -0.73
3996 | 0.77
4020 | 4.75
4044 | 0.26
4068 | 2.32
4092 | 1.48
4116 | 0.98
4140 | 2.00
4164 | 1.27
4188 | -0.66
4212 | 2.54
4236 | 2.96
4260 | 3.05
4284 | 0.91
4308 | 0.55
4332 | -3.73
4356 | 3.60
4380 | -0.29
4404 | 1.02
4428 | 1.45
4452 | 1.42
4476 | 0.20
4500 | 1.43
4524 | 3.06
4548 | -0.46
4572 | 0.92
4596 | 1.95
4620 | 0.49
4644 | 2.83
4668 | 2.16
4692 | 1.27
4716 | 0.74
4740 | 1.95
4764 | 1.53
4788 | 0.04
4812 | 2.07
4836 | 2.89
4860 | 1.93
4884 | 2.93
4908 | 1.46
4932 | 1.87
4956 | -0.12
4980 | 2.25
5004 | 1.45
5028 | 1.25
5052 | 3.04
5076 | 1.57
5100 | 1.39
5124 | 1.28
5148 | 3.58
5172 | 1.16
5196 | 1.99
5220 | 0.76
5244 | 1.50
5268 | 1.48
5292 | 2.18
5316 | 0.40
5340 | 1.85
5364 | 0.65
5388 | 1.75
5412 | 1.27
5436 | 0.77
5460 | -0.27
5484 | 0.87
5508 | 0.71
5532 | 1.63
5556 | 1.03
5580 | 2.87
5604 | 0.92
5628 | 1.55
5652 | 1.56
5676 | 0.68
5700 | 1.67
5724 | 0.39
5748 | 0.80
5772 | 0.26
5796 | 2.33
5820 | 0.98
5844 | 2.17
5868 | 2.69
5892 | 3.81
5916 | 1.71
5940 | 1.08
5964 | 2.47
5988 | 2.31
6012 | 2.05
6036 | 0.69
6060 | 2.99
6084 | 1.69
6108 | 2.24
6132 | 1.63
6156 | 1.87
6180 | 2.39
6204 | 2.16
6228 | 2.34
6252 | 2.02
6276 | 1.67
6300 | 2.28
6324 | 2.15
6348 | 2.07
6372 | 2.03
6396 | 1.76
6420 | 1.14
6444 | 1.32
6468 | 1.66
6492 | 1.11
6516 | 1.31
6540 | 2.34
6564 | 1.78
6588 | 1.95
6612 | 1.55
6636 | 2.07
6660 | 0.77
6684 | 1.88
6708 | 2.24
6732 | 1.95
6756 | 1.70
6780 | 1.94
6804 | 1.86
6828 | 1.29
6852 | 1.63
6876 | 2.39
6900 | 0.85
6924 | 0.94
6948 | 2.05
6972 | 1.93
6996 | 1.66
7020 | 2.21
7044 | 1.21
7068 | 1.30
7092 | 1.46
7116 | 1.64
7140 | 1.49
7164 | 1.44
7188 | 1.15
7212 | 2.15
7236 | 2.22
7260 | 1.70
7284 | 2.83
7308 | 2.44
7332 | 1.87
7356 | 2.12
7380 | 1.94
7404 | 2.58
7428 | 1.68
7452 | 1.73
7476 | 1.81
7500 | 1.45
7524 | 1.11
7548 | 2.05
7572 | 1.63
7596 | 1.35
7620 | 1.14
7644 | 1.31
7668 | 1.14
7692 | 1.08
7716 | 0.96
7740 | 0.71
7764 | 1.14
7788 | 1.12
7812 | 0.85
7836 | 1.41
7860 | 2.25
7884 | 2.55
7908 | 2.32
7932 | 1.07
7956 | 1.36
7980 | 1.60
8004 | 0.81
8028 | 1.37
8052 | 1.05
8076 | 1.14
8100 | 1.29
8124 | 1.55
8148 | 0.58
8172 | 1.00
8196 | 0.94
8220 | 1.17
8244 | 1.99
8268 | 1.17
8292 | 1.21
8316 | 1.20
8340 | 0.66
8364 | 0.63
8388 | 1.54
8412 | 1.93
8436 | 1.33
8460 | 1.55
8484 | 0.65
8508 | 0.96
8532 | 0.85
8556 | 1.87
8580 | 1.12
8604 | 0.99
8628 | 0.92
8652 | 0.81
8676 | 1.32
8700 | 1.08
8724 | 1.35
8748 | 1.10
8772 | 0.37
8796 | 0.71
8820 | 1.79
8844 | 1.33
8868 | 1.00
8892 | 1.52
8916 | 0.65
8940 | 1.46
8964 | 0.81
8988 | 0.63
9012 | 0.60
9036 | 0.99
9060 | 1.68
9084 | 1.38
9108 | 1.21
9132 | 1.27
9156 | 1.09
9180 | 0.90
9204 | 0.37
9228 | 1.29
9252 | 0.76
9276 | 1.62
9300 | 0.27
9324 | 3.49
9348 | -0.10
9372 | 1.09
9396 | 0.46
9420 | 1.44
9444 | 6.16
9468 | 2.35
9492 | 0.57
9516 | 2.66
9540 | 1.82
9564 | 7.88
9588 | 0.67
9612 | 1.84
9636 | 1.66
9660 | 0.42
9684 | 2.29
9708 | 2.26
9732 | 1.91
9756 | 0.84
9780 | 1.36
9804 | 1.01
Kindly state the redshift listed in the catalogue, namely 1.56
